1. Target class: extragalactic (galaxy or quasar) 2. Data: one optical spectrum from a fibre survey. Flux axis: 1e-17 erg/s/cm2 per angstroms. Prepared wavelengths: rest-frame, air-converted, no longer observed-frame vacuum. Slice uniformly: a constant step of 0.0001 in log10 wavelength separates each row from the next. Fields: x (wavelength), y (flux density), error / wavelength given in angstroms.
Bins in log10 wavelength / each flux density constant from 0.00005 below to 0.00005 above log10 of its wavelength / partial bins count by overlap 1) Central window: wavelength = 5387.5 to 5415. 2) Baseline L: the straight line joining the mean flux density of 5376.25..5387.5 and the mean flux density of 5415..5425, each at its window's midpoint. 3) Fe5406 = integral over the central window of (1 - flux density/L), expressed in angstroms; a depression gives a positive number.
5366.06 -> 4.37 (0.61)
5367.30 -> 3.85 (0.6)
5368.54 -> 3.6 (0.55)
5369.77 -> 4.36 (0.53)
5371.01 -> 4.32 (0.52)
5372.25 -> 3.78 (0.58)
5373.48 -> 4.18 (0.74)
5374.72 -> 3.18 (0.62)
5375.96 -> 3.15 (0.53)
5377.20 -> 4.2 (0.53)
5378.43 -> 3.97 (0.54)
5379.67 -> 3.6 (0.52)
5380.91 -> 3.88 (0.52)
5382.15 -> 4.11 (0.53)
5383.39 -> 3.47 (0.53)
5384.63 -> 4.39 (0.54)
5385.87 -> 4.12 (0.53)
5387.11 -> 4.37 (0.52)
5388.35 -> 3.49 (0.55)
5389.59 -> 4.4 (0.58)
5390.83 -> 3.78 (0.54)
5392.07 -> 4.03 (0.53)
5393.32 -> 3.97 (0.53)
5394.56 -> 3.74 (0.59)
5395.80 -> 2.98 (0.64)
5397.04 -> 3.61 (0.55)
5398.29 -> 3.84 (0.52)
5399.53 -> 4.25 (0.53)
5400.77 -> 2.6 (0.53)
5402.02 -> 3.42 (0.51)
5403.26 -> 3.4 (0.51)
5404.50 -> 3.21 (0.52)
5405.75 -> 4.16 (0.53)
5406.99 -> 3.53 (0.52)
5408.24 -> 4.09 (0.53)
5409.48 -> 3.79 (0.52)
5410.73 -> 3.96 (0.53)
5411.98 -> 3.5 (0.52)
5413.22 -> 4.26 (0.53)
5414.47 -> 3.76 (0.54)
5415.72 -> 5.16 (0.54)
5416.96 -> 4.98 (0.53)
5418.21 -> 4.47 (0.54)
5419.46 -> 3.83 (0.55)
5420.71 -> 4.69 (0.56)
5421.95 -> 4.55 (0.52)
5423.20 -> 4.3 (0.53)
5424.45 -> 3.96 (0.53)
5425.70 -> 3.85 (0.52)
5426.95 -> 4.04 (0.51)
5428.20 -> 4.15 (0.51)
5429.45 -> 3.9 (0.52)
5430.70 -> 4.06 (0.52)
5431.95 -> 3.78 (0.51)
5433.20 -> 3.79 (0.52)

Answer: 3.3 angstroms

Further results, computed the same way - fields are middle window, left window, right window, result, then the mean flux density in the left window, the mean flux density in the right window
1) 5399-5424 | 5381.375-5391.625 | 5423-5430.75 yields 0.1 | 4.02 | 4.02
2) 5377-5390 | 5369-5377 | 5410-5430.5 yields -0.2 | 3.84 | 4.2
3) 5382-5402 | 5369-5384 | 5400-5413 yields -0.4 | 3.85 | 3.6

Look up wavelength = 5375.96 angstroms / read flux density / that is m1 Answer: 3.15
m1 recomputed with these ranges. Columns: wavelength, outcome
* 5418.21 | 4.47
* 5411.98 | 3.5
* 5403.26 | 3.4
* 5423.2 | 4.3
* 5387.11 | 4.37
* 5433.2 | 3.79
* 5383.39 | 3.47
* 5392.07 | 4.03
